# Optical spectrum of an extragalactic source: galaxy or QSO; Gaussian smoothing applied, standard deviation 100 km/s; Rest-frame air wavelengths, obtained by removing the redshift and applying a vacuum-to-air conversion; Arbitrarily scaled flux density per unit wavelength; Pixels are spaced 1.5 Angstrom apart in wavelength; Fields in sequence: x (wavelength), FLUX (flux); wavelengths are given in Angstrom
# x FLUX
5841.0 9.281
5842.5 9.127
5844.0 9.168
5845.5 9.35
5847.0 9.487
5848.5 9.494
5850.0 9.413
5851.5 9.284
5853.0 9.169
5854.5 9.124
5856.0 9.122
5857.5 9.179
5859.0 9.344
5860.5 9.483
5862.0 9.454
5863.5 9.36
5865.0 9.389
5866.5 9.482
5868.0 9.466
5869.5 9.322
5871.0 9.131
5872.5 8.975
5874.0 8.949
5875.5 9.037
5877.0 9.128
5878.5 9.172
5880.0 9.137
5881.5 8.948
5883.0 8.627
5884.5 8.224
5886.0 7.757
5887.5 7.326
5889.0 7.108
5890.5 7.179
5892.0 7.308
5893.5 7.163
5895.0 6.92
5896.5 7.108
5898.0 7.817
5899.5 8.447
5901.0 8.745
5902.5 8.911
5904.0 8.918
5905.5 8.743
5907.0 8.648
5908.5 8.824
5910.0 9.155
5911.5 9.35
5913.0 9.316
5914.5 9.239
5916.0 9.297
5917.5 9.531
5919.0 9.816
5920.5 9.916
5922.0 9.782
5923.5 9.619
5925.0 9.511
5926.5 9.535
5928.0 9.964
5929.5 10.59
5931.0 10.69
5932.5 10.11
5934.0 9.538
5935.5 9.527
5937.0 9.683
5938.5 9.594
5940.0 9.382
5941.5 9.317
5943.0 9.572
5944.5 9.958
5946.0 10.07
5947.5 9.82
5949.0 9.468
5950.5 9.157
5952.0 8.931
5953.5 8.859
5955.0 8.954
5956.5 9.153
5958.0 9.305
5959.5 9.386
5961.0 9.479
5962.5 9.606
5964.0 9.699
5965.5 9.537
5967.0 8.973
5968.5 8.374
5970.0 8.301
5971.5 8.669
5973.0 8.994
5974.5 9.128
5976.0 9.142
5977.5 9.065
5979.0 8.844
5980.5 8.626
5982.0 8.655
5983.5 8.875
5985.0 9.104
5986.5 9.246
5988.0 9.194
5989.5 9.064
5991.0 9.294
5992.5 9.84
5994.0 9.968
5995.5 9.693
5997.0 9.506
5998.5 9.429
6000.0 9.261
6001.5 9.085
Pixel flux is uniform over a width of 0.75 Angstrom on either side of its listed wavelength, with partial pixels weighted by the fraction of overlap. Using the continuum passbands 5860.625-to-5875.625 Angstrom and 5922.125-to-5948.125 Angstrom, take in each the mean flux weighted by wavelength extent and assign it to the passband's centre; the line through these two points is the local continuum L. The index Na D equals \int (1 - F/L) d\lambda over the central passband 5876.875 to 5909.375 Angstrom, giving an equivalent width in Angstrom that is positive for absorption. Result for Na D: 4.4 Angstrom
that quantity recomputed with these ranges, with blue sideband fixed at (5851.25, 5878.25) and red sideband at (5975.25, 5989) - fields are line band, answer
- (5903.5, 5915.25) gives 0.1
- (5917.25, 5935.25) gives -1.5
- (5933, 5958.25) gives -1.1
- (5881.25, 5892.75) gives 1.8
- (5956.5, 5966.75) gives -0.5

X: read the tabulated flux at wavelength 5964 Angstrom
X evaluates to 9.699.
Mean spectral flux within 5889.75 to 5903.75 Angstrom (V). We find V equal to 7.78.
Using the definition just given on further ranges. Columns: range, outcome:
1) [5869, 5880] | 9.1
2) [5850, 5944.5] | 9.03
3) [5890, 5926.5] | 8.75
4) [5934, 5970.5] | 9.35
